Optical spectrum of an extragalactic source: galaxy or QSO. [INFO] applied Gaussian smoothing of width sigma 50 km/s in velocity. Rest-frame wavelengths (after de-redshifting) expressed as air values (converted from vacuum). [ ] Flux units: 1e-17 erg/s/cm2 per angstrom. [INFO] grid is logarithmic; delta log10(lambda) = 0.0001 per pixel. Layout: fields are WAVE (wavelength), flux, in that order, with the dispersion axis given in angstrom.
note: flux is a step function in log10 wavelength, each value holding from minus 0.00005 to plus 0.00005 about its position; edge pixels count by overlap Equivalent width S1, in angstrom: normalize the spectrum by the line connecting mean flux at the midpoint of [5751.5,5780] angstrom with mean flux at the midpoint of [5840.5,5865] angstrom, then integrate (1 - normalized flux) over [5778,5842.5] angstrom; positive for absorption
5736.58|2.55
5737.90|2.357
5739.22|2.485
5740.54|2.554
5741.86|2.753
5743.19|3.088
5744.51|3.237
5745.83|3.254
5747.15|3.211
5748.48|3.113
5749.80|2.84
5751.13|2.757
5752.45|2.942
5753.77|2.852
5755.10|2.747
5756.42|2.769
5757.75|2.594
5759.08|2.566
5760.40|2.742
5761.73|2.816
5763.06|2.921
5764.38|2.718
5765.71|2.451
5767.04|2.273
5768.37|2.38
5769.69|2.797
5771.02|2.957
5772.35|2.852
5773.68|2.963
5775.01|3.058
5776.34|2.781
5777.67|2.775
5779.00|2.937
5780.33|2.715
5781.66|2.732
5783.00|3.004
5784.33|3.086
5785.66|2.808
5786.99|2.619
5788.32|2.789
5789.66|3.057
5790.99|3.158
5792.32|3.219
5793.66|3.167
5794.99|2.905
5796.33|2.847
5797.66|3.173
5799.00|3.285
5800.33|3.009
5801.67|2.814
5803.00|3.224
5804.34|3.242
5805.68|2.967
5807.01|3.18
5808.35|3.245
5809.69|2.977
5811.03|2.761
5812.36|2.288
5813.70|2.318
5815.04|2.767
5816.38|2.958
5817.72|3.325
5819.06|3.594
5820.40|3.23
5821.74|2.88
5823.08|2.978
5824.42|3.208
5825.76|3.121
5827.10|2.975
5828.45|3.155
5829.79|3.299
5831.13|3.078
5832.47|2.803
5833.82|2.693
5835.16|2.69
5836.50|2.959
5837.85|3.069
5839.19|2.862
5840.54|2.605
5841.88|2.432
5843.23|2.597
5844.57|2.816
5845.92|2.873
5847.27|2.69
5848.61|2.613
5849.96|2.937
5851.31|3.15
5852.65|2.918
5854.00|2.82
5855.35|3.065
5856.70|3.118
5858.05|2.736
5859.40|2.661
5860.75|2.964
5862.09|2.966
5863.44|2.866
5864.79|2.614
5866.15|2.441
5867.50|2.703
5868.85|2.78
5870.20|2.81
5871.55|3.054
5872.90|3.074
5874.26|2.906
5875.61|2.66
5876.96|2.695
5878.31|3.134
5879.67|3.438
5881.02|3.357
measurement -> -4.0 angstrom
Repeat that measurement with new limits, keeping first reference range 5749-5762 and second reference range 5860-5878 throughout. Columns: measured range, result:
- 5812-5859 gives -1.7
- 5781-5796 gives -0.9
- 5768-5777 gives -0.2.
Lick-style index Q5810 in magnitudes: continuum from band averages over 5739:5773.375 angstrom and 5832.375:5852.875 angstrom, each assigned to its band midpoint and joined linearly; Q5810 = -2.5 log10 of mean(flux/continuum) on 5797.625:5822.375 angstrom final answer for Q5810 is -0.080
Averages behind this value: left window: 2.8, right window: 2.79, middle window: 3.01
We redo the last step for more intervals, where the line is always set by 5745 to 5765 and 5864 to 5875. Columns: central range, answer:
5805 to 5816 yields 0.00 mag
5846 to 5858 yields -0.04 mag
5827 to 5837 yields -0.05 mag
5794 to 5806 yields -0.08 mag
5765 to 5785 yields 0.03 mag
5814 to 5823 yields -0.09 mag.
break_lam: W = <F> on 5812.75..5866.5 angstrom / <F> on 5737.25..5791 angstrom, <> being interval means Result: 1.03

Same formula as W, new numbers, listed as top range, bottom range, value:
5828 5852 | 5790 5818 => 0.95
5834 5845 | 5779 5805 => 0.92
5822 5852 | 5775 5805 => 0.97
